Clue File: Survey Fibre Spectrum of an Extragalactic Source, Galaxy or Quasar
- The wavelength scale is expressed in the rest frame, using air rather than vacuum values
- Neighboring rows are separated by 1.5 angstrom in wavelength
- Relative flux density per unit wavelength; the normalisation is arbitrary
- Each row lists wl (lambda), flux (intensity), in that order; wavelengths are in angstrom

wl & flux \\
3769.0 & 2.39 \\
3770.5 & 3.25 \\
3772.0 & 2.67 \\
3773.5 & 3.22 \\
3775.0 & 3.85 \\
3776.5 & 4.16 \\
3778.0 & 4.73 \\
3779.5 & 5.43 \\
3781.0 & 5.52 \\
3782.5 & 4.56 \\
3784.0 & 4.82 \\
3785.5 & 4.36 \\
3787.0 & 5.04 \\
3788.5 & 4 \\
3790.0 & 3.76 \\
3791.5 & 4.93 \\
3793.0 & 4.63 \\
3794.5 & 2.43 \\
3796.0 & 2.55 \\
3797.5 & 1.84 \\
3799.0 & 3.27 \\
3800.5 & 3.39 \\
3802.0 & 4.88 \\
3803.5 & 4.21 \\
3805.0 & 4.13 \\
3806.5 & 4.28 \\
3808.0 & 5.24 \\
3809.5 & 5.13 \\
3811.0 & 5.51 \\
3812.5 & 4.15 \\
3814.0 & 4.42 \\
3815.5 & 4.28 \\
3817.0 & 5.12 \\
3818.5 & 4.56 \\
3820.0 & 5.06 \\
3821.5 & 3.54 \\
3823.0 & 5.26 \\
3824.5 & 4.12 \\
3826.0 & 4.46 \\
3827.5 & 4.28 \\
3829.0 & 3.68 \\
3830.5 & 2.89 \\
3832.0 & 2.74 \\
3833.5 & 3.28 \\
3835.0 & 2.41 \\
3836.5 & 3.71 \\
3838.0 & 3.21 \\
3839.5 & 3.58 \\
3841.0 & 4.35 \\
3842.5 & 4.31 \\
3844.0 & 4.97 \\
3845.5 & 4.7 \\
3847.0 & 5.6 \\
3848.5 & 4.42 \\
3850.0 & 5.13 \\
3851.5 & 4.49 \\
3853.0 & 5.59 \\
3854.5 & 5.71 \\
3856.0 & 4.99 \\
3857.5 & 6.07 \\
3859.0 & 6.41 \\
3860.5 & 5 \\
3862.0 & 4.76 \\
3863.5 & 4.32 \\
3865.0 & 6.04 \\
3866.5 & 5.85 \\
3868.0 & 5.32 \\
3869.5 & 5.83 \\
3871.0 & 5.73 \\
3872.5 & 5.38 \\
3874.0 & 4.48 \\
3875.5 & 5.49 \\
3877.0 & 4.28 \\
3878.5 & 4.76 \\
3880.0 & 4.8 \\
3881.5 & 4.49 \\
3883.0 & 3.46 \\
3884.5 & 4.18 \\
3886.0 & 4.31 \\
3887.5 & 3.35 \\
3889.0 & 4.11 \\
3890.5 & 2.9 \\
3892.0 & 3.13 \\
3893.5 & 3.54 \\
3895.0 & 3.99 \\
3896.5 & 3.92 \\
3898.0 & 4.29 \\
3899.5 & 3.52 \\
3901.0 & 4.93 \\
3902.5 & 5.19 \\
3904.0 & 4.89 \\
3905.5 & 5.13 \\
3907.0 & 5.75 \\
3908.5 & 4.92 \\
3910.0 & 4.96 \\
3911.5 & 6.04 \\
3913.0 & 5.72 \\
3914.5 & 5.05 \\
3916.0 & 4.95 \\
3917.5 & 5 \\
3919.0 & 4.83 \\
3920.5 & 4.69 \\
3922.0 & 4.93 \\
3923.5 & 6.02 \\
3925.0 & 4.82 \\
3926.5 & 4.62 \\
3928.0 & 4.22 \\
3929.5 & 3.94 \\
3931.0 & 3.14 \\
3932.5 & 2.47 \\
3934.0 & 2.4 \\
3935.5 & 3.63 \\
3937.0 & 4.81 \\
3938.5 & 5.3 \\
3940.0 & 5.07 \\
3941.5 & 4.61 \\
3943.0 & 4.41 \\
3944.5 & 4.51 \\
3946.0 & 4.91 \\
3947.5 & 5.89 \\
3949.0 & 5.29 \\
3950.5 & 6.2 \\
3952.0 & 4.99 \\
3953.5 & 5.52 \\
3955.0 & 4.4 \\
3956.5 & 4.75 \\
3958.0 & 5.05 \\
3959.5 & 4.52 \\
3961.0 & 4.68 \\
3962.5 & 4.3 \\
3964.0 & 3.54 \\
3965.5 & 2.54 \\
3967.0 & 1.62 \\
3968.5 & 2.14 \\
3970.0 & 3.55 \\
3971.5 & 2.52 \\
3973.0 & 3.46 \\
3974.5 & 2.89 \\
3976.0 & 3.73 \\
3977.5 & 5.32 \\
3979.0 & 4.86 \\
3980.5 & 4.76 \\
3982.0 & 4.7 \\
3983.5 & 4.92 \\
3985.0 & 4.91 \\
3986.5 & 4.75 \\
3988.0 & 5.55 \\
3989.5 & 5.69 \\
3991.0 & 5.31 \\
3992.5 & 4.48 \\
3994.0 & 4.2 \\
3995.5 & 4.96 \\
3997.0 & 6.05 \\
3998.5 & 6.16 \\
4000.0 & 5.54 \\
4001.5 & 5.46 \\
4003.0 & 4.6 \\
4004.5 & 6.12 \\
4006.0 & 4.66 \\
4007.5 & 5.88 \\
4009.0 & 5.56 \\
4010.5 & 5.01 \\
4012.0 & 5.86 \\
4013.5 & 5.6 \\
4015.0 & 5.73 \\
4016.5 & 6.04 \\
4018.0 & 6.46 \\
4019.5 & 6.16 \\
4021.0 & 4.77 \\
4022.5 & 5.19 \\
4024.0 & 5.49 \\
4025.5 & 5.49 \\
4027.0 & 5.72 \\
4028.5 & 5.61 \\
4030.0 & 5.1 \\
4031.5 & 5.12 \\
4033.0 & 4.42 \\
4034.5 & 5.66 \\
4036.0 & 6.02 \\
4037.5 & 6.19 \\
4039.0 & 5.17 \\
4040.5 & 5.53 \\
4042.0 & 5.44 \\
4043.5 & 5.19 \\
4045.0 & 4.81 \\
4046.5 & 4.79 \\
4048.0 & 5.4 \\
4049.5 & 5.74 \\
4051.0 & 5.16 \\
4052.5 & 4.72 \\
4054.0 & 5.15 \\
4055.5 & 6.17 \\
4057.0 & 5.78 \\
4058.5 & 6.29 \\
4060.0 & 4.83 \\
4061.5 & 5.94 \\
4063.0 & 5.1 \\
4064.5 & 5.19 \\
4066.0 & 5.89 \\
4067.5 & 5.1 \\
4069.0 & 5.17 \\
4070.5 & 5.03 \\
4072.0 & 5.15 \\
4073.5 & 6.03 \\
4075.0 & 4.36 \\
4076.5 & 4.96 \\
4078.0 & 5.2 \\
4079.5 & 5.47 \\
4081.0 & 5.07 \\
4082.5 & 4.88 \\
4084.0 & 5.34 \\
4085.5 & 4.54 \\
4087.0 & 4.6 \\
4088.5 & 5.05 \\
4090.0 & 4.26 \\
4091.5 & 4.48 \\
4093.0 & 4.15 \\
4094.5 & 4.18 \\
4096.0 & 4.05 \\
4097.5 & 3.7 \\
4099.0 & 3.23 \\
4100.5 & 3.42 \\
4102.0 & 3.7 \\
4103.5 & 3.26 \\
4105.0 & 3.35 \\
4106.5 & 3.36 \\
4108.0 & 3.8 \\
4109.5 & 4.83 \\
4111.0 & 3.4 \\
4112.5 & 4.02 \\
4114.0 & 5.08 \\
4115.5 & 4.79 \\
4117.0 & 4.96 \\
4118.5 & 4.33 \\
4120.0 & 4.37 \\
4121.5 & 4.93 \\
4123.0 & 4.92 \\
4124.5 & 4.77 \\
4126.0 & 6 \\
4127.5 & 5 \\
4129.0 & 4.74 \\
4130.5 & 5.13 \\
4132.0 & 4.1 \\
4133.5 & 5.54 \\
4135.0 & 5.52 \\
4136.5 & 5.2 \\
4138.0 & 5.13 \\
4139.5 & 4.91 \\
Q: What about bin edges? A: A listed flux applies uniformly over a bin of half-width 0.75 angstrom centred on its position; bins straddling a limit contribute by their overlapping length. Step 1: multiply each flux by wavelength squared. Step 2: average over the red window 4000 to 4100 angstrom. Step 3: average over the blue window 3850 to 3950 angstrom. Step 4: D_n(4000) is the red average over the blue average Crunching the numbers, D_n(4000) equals 1.19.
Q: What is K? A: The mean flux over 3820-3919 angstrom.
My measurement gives 4.58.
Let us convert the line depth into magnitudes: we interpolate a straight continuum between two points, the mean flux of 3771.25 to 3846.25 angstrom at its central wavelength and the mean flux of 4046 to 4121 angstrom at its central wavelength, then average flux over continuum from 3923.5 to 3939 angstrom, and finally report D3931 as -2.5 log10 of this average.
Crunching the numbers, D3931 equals 0.10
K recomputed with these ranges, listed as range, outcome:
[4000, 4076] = 5.42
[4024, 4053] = 5.34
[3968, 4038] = 5.08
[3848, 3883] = 5.16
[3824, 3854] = 4.11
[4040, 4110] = 4.82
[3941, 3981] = 4.25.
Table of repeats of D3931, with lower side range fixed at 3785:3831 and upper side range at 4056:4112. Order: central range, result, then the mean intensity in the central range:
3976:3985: -0.08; 4.81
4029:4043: -0.18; 5.41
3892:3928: -0.11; 4.81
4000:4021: -0.23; 5.59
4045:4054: -0.12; 5.13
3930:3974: 0.07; 4.14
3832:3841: 0.27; 3.29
